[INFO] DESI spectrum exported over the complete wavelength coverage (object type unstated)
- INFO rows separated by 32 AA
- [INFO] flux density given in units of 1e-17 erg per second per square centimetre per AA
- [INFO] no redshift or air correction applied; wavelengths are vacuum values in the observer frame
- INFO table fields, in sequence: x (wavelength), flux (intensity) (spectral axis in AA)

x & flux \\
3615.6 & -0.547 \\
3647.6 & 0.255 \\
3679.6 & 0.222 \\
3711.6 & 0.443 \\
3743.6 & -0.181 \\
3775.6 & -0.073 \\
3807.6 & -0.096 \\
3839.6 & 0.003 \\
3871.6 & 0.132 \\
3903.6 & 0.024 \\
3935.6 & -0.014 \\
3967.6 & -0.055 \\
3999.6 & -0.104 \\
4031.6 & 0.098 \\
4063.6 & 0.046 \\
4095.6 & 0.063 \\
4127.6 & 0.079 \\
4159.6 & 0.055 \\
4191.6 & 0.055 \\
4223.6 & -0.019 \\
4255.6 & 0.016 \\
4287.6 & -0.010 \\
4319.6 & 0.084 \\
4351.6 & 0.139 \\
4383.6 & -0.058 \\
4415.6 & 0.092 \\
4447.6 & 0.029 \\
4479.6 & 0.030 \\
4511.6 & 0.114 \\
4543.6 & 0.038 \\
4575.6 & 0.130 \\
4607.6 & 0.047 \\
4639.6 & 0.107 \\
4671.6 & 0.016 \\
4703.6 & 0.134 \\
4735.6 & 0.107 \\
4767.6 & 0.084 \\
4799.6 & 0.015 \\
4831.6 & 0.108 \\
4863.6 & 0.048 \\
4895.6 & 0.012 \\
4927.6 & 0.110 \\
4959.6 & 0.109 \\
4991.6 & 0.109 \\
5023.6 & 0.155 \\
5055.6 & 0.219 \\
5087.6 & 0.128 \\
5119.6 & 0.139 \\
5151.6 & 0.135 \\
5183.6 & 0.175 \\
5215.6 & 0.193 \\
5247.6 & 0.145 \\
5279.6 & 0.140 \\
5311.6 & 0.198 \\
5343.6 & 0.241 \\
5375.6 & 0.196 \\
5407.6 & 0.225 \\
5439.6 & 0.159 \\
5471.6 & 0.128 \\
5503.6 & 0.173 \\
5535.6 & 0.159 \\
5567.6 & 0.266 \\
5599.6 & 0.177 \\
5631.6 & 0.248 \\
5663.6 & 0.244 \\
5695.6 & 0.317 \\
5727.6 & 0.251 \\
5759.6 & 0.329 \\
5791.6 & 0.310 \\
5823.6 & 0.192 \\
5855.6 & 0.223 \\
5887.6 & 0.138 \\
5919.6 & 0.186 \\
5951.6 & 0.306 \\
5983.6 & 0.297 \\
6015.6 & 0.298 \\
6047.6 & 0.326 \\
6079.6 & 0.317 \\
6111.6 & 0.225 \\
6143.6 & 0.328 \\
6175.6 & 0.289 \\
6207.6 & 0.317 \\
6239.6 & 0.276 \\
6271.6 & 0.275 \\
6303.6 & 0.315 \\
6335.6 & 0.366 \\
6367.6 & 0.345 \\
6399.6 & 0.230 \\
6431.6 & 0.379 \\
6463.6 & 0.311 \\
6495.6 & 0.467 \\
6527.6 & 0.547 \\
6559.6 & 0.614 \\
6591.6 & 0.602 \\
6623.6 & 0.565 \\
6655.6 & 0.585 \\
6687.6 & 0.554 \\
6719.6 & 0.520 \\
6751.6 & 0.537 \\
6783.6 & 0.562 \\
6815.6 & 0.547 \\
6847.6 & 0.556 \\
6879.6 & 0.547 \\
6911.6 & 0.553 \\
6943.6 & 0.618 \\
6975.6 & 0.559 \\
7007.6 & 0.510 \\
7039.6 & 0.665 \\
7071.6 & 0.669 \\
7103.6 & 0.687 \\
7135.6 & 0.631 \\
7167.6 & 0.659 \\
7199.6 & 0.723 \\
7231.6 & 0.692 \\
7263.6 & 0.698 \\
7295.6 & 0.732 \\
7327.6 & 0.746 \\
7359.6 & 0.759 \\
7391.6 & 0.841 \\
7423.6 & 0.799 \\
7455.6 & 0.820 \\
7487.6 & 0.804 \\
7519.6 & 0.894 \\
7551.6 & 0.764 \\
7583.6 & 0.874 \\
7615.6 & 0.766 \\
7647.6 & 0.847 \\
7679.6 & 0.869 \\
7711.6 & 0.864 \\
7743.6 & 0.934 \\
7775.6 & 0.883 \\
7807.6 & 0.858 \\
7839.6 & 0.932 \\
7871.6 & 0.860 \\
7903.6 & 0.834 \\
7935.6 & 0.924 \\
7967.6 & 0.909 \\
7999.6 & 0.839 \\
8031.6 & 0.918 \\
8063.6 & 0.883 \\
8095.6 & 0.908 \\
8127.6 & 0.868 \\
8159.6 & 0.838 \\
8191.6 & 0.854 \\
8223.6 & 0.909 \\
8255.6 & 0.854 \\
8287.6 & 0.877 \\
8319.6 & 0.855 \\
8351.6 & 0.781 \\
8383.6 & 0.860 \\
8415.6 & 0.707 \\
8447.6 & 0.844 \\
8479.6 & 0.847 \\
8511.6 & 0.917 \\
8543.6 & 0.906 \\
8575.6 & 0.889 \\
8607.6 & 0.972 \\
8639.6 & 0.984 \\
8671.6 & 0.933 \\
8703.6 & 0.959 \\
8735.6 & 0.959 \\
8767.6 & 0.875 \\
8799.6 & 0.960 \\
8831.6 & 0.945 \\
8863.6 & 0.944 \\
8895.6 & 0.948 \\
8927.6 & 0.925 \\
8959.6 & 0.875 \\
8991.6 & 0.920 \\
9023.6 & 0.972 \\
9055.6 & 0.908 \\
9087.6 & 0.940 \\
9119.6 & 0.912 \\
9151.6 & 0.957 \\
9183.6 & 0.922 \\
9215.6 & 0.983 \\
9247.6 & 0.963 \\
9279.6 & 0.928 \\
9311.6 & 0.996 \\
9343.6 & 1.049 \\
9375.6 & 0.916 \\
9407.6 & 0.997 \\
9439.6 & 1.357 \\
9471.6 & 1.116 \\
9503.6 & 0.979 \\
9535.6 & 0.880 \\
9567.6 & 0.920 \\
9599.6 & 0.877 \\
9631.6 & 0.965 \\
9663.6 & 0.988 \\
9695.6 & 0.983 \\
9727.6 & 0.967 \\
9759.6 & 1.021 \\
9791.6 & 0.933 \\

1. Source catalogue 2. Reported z 0.63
